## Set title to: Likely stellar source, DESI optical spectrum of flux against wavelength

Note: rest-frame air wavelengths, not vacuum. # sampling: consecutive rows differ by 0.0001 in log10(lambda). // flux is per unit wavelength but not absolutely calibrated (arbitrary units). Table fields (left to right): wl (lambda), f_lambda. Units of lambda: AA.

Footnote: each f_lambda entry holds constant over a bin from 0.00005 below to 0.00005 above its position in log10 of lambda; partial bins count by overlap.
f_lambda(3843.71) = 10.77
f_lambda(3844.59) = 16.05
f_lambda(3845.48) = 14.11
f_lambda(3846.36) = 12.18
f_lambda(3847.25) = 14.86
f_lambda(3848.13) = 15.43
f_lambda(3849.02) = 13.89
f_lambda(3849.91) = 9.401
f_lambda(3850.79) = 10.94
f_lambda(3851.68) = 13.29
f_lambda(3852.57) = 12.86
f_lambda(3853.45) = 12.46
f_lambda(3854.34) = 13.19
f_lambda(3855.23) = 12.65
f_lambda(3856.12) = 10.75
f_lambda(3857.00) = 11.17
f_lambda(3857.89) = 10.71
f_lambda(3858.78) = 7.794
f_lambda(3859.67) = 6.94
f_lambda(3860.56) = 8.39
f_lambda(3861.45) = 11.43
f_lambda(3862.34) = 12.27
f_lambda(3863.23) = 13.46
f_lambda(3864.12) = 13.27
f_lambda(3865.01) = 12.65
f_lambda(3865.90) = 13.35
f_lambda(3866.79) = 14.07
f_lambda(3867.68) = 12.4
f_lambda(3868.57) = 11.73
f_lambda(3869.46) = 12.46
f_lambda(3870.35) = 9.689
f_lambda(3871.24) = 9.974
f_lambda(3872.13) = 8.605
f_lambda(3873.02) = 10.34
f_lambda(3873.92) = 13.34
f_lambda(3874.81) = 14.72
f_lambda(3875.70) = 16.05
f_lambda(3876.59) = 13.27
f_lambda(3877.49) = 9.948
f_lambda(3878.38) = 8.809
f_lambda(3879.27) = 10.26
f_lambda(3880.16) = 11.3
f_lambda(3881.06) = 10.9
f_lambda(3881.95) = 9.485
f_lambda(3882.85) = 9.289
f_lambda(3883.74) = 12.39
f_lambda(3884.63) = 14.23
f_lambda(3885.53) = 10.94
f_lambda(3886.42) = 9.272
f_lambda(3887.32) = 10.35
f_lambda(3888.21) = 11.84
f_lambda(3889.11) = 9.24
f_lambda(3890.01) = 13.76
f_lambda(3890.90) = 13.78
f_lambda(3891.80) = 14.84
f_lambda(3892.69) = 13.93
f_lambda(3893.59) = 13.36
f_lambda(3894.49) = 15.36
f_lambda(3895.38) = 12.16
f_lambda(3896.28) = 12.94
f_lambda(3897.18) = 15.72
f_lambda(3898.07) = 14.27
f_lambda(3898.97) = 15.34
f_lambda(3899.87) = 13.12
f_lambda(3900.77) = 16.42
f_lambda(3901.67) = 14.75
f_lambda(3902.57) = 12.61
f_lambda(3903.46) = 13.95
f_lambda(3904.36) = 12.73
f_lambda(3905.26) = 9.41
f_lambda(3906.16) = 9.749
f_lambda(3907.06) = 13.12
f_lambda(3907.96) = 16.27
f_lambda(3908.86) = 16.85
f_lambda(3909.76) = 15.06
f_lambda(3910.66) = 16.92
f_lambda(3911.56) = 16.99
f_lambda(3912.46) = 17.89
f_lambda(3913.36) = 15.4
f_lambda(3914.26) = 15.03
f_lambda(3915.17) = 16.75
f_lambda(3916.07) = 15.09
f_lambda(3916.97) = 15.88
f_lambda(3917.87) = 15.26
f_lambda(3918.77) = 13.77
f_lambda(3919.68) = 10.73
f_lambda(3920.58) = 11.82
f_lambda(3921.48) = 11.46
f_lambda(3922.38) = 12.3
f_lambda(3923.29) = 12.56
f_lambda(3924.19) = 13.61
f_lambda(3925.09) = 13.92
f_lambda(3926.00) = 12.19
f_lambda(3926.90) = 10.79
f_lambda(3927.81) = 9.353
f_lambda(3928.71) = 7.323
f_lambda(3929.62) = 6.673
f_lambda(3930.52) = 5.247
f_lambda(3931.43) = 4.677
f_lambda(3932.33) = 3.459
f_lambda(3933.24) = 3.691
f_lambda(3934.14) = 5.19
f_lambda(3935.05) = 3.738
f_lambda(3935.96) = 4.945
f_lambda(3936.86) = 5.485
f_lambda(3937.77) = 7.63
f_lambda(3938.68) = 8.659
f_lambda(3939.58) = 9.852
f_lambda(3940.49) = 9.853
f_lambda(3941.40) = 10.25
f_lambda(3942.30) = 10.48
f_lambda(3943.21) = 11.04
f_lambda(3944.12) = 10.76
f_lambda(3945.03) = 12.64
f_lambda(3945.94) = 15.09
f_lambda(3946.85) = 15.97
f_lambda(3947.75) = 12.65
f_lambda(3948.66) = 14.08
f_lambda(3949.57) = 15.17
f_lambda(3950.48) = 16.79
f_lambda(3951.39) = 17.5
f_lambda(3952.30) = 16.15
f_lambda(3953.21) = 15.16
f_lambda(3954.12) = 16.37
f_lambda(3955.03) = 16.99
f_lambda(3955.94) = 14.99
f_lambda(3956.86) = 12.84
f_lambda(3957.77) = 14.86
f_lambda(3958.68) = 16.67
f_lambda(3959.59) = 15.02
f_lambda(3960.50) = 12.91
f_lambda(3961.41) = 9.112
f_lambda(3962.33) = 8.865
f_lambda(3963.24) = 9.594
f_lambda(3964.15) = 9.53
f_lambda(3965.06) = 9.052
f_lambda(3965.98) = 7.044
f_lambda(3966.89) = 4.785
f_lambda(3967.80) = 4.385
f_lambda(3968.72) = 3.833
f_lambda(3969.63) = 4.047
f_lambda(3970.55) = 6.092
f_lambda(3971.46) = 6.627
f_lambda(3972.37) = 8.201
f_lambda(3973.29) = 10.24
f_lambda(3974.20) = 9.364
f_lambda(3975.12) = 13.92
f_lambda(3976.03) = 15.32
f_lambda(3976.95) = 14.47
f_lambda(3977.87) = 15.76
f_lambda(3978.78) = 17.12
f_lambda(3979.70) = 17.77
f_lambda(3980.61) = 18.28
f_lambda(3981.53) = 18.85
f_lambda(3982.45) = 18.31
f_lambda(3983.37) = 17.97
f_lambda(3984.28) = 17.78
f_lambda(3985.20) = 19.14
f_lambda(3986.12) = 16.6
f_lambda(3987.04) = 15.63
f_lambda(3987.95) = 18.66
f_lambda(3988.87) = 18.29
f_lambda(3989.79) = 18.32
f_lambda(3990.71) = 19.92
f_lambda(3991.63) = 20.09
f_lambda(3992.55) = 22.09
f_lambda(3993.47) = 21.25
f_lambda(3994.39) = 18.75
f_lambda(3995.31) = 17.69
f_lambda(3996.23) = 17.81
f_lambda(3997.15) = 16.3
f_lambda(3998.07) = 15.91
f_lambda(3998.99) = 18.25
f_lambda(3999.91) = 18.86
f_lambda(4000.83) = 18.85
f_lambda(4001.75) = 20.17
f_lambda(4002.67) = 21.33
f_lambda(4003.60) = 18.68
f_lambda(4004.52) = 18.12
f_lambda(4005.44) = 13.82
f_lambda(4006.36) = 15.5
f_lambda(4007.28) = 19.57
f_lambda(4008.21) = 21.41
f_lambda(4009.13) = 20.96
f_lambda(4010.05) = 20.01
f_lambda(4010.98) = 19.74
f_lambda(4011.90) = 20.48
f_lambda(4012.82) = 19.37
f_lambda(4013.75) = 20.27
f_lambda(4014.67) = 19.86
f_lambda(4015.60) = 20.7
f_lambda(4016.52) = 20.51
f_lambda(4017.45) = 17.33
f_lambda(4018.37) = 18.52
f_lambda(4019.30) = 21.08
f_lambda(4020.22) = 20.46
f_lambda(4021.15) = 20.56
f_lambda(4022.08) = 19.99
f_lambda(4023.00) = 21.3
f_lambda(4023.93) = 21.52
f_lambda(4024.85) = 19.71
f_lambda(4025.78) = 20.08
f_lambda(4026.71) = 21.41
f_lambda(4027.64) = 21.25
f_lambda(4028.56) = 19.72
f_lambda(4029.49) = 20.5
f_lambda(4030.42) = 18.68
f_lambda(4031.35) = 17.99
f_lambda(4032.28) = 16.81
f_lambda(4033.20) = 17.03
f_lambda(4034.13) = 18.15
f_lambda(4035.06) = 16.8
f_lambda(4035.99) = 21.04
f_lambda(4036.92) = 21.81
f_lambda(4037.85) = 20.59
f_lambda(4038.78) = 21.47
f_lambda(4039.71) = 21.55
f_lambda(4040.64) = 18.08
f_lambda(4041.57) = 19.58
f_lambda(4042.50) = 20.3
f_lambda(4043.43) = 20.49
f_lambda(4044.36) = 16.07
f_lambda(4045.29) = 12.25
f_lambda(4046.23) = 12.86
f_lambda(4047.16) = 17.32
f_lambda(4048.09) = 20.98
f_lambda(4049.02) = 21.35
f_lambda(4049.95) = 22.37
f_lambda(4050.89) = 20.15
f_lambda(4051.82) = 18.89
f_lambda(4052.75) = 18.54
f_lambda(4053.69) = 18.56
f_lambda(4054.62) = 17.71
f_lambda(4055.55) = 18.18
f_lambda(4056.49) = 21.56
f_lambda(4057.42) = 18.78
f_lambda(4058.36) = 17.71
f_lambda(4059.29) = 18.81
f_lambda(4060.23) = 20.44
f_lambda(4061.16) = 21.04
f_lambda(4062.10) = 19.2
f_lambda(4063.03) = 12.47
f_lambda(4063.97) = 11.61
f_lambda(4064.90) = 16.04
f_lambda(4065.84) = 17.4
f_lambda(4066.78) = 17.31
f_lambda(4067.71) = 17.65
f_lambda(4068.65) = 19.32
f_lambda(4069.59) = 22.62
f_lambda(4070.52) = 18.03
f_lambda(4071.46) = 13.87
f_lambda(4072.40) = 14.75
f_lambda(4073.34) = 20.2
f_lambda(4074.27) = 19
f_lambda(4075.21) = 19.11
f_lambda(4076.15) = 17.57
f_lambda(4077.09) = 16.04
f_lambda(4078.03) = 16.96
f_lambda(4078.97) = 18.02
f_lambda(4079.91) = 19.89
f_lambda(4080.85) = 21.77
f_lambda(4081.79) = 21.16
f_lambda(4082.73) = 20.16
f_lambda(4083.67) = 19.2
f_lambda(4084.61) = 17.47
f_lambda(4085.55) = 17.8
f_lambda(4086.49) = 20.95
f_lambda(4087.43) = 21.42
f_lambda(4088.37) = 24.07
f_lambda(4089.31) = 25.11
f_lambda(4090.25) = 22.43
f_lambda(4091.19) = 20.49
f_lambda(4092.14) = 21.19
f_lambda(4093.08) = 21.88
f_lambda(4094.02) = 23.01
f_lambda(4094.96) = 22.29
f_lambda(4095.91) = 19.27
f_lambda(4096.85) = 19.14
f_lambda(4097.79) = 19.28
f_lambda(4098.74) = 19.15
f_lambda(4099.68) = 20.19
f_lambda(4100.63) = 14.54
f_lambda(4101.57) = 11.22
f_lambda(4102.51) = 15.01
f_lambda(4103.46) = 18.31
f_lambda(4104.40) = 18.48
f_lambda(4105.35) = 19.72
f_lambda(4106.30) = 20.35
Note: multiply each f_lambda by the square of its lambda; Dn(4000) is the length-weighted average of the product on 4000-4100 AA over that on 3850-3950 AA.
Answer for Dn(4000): 1.76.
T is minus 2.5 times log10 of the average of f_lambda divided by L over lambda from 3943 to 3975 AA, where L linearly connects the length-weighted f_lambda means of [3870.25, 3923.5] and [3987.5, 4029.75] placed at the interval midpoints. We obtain 0.383 mag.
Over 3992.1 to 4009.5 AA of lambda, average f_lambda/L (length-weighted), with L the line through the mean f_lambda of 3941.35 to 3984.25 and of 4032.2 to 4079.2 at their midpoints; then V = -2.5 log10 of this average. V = -0.24 mag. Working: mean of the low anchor 12.7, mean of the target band 18.7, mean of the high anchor 18.3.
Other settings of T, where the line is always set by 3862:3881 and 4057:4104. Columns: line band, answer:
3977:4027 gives -0.168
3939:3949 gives 0.195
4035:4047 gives -0.072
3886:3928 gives -0.038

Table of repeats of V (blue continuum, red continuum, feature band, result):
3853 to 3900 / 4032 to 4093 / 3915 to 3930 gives 0.12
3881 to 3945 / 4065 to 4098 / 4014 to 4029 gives -0.20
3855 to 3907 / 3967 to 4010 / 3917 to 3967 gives 0.28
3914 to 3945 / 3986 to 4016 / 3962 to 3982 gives 0.41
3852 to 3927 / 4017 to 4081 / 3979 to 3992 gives -0.12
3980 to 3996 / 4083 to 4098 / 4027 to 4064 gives 0.06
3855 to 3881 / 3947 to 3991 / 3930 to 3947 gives 0.50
